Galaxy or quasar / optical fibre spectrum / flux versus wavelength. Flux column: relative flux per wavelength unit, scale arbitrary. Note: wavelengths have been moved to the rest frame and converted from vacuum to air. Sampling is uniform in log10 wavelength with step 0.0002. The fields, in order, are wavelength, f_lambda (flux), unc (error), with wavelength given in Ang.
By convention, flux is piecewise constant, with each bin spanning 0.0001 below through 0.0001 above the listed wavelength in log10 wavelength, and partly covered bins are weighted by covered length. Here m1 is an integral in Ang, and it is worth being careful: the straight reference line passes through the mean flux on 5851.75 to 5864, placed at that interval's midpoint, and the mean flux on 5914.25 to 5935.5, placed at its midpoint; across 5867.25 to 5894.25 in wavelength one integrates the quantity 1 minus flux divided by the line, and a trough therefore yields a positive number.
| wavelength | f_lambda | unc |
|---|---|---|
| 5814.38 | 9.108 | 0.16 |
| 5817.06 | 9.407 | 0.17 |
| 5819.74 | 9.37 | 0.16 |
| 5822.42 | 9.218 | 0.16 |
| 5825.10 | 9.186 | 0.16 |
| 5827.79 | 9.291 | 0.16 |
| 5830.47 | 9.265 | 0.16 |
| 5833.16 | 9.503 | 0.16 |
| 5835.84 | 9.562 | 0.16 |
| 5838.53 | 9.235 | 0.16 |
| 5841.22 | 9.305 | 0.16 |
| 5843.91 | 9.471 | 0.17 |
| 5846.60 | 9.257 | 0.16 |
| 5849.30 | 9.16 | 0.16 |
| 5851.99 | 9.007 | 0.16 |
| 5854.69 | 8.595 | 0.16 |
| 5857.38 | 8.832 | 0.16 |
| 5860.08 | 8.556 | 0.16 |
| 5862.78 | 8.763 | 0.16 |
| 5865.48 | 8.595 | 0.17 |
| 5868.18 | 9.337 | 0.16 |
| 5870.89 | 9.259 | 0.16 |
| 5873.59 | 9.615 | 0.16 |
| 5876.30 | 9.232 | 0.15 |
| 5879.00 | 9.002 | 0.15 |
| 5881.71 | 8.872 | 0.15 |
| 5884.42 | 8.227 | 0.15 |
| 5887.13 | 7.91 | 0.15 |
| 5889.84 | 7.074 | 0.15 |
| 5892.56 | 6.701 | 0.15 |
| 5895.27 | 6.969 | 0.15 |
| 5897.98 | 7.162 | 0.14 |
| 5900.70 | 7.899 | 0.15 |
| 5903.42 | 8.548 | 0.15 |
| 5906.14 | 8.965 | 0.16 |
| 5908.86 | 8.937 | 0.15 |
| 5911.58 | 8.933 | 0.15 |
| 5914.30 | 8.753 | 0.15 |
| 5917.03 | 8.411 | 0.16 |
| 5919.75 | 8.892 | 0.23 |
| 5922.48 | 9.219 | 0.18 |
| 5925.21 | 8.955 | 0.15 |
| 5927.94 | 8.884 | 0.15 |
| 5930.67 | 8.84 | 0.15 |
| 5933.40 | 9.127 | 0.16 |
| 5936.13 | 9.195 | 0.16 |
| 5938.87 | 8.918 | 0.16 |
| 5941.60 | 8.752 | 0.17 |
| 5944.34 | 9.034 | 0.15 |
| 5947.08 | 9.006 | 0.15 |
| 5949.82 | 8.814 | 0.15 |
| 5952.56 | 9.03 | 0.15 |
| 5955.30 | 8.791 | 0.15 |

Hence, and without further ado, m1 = 0.91 Ang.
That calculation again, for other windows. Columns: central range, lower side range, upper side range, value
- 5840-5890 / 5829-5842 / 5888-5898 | -4.6 Ang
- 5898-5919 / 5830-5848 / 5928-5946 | 1.2 Ang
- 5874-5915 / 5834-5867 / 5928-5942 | 3.5 Ang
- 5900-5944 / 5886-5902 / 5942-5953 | -3.8 Ang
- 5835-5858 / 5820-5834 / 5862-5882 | 0.1 Ang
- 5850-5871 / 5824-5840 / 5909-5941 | 0.8 Ang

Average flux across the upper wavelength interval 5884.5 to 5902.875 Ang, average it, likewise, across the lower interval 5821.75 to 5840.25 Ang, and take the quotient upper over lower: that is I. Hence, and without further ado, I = 0.79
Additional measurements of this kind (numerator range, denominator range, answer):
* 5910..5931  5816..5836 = 0.95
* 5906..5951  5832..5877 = 0.98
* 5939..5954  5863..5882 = 0.98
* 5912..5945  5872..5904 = 1.10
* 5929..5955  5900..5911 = 1.04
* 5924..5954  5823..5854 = 0.97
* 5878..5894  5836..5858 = 0.87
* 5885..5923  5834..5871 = 0.90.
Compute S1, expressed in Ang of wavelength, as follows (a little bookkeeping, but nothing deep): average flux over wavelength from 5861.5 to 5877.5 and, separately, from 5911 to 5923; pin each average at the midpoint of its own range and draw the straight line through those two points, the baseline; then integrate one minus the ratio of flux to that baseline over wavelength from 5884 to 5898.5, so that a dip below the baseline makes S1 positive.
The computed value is 2.7 Ang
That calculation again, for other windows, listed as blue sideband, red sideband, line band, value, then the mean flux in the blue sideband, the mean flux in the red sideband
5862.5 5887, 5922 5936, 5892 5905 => 2.09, 8.94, 9.01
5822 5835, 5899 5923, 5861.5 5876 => -0.19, 9.31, 8.69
